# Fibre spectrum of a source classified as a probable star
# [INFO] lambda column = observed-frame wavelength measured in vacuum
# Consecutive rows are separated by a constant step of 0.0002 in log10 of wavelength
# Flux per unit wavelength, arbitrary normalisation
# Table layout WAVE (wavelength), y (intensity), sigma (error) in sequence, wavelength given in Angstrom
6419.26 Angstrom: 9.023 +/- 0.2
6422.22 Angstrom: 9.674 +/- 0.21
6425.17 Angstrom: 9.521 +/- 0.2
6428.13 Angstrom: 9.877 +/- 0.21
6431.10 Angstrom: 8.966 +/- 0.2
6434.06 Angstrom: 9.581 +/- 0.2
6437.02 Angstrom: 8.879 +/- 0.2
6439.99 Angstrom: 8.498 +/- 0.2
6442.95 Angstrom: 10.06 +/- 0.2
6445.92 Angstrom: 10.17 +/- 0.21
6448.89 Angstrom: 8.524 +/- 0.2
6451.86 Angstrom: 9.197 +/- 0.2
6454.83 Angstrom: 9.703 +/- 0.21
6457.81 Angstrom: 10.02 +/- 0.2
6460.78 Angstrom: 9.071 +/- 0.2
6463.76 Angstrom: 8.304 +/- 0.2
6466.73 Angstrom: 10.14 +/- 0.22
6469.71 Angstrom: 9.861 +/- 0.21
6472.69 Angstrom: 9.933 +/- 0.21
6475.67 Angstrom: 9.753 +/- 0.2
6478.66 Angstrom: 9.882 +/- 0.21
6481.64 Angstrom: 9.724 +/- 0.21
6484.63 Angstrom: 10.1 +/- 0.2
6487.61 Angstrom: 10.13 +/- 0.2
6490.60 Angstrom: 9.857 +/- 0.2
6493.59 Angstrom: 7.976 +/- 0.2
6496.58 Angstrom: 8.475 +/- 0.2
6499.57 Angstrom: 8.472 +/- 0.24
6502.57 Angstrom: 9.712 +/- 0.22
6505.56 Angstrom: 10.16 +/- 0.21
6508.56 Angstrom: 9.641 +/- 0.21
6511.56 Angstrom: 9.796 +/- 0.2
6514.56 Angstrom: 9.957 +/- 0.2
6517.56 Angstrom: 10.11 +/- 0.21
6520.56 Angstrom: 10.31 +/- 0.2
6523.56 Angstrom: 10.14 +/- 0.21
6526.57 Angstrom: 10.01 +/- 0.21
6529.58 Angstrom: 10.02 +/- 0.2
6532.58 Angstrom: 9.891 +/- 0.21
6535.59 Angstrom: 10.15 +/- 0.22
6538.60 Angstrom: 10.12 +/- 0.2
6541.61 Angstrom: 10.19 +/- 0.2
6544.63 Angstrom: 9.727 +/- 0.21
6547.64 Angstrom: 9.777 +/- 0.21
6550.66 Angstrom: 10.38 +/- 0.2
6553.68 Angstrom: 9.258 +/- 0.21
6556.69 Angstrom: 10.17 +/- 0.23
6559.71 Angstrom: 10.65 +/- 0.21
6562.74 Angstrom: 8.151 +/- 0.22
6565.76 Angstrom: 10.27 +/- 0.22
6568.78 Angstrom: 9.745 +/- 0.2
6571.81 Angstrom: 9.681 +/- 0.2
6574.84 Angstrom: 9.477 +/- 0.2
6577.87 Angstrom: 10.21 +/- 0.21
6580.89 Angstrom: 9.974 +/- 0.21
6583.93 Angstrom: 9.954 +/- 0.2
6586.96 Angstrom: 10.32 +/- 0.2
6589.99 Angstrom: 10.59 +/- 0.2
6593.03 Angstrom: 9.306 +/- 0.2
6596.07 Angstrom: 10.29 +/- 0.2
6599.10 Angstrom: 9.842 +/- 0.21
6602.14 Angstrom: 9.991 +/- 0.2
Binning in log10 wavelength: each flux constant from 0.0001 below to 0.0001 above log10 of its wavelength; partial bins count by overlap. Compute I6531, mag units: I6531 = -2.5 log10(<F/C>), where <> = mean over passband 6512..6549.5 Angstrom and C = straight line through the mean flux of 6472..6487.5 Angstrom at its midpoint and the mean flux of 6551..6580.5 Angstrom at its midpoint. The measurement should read -0.02 mag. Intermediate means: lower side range 9.9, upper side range 9.77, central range 10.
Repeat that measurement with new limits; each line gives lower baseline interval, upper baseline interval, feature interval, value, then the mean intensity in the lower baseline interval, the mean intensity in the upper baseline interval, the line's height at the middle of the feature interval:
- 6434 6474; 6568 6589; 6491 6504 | 0.10 mag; 9.42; 9.93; 9.6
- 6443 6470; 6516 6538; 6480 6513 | 0.04 mag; 9.46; 10.1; 9.82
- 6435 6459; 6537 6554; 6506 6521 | -0.02 mag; 9.38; 9.95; 9.77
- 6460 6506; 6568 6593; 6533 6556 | -0.02 mag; 9.46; 9.96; 9.78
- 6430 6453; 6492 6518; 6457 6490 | -0.05 mag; 9.24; 9.34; 9.29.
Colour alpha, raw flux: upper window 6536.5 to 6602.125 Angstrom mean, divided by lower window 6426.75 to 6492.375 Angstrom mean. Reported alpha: 1.04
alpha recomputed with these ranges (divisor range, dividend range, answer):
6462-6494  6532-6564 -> 1.02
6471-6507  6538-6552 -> 1.05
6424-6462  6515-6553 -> 1.07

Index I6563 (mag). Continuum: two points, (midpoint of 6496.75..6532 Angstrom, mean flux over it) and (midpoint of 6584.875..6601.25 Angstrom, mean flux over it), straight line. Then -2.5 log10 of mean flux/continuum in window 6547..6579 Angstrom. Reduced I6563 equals 0.02 mag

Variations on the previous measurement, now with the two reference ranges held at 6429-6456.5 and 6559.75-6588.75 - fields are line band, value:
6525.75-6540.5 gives -0.04 mag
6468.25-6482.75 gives -0.05 mag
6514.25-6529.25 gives -0.06 mag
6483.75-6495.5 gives 0.00 mag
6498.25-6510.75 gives 0.00 mag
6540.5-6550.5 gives -0.03 mag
